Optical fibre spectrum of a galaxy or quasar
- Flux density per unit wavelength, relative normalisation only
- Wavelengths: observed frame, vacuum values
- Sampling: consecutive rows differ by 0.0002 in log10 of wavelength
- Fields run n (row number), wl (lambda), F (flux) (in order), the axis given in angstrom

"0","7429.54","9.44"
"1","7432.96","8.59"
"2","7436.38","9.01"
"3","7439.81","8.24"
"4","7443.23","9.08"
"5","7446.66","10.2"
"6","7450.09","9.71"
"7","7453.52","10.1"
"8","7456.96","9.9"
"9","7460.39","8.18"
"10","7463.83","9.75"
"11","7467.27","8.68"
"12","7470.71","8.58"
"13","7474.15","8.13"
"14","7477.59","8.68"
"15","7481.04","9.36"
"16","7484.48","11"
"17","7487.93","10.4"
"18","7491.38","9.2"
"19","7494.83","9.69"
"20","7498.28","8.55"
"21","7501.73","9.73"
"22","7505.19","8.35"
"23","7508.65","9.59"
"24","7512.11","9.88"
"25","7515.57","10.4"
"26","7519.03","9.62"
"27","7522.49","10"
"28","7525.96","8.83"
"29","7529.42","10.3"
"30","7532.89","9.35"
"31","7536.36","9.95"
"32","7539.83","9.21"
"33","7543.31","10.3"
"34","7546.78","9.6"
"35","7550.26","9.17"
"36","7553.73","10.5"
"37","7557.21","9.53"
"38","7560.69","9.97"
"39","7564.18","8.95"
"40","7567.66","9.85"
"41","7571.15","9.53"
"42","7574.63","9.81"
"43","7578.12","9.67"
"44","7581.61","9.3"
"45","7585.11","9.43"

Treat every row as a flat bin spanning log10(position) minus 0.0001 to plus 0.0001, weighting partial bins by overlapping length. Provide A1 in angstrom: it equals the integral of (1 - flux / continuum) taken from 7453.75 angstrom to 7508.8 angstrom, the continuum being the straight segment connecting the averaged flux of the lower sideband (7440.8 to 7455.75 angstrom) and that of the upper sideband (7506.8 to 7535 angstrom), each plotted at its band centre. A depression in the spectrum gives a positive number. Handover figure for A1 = 2.7 angstrom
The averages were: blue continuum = 9.7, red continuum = 9.74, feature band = 9.25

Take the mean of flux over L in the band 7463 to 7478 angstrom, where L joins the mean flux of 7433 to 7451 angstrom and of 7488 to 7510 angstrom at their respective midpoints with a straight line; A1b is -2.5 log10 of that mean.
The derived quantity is 0.061 mag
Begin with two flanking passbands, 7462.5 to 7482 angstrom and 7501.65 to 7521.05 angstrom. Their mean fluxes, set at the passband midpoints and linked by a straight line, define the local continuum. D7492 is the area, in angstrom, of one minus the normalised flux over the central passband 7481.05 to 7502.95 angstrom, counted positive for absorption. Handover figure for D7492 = -1.3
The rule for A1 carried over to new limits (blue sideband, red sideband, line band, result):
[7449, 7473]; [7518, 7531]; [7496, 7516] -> 0.4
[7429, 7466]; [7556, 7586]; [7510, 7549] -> -1.2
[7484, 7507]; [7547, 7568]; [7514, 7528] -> -0.2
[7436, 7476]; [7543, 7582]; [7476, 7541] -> -1.3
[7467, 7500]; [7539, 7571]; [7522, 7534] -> -0.1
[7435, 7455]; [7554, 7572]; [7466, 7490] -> 0.5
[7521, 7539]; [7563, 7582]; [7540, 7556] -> -0.3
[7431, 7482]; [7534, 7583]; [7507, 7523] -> -0.8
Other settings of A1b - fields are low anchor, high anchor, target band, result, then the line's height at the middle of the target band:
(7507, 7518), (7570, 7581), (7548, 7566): 0.01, 9.73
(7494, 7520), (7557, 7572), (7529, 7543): -0.02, 9.52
